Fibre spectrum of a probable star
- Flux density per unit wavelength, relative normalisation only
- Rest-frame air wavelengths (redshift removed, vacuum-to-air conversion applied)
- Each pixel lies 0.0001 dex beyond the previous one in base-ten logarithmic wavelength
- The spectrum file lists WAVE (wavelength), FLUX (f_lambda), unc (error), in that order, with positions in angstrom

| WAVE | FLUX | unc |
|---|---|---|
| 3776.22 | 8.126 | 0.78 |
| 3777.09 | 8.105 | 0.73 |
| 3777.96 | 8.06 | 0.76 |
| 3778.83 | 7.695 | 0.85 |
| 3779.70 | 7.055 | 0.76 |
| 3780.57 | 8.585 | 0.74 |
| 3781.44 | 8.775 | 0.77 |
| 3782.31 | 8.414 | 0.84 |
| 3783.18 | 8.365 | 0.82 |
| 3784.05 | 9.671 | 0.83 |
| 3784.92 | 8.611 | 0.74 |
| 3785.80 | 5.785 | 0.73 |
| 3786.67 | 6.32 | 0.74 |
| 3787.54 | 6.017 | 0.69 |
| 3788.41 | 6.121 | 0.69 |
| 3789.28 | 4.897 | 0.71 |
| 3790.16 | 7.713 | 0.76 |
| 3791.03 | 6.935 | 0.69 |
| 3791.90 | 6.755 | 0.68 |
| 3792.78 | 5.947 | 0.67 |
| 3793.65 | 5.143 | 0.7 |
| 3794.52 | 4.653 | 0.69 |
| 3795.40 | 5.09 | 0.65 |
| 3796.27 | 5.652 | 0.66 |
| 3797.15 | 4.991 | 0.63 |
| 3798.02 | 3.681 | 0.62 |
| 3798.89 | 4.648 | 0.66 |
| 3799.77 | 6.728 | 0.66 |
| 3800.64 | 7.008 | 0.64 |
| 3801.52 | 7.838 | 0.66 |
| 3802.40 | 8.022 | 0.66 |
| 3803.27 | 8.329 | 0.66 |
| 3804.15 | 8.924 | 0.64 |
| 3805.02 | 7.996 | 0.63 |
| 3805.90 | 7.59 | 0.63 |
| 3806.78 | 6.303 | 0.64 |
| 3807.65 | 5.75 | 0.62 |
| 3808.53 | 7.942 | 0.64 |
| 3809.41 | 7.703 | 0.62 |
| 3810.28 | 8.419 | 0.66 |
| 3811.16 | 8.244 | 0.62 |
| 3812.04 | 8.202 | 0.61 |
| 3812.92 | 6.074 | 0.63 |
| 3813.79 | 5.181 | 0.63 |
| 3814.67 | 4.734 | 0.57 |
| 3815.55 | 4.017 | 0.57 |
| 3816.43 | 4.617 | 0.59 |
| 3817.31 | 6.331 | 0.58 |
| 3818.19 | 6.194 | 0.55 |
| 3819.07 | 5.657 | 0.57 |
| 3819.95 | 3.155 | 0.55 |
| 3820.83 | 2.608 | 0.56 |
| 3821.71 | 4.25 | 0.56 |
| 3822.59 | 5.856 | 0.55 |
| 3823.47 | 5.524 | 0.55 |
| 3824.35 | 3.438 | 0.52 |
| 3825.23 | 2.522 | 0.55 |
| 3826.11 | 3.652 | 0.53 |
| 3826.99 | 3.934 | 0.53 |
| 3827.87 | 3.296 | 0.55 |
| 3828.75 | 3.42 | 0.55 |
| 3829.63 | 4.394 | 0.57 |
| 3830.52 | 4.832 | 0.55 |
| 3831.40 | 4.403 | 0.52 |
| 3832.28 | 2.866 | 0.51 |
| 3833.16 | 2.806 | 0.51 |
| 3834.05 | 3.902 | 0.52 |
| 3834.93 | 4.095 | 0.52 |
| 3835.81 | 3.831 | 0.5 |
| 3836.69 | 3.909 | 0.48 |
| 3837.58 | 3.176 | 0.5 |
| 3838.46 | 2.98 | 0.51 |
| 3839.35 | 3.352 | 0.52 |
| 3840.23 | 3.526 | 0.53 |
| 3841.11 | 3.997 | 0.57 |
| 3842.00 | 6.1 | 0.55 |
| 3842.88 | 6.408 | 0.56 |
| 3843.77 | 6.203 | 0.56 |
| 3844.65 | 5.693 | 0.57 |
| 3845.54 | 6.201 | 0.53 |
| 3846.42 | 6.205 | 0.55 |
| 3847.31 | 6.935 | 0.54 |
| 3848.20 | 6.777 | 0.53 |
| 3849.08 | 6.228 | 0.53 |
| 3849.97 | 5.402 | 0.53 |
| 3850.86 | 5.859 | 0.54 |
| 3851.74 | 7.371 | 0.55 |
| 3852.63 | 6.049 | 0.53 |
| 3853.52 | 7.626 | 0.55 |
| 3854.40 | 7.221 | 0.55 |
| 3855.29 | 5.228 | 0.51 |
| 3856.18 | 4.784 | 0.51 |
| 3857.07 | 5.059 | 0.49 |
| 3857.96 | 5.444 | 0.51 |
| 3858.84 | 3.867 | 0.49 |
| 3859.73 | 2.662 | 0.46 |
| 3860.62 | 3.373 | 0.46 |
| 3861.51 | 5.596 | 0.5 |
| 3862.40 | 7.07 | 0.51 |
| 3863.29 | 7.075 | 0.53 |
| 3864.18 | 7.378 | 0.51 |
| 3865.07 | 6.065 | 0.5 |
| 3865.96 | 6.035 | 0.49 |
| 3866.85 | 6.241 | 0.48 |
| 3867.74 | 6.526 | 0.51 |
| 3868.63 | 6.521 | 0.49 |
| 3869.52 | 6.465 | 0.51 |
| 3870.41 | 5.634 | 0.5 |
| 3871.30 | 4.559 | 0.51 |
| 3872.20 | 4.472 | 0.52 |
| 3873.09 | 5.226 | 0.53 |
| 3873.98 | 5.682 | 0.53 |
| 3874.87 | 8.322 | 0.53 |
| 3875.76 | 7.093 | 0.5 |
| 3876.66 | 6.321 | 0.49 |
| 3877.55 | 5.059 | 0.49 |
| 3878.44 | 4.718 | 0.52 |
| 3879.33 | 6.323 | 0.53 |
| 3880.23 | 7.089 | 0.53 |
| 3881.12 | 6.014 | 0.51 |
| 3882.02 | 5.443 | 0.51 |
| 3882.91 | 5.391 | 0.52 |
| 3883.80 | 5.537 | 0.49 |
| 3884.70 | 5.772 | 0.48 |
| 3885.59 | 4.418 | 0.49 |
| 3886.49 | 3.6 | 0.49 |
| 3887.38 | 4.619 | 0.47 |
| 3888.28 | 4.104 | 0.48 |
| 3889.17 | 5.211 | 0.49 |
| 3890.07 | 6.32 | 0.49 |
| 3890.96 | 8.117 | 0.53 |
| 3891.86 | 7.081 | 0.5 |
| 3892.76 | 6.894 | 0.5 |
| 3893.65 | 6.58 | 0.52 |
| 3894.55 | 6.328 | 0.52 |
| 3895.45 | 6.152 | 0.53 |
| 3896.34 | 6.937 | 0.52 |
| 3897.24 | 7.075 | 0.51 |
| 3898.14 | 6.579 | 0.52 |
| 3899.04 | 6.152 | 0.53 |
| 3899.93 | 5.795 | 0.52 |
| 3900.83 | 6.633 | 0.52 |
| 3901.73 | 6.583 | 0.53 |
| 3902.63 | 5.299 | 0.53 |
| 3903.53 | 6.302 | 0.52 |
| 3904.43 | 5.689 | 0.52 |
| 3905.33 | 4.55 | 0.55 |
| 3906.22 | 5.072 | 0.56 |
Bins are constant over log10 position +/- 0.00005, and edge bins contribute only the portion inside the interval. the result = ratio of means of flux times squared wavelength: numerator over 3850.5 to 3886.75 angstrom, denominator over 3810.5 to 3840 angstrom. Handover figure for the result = 1.33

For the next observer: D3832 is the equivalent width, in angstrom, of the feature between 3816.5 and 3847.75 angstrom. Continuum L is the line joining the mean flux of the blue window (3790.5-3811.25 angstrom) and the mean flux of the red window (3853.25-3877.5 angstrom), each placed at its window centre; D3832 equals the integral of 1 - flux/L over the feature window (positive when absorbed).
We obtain 9.0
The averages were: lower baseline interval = 6.66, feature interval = 4.45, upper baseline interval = 5.81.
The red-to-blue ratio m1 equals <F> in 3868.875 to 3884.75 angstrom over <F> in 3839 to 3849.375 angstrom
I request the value 1.03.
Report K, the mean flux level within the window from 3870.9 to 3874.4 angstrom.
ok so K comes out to 4.98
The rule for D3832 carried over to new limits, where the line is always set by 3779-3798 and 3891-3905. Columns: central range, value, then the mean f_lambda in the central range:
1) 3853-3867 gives 1.85 angstrom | 5.66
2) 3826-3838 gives 5.16 angstrom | 3.75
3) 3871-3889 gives 2.74 angstrom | 5.49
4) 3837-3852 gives 2.64 angstrom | 5.4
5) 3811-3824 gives 2.59 angstrom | 5.3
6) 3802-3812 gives -1.69 angstrom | 7.77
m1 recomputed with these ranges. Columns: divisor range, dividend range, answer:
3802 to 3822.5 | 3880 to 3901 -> 0.94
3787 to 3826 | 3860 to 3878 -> 1.01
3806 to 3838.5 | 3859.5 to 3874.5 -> 1.18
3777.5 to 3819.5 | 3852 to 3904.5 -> 0.88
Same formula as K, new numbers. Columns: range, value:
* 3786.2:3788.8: 6.16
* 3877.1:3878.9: 4.93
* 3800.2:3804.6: 8.03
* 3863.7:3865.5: 6.73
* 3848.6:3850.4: 5.85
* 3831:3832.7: 3.63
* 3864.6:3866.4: 6.07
